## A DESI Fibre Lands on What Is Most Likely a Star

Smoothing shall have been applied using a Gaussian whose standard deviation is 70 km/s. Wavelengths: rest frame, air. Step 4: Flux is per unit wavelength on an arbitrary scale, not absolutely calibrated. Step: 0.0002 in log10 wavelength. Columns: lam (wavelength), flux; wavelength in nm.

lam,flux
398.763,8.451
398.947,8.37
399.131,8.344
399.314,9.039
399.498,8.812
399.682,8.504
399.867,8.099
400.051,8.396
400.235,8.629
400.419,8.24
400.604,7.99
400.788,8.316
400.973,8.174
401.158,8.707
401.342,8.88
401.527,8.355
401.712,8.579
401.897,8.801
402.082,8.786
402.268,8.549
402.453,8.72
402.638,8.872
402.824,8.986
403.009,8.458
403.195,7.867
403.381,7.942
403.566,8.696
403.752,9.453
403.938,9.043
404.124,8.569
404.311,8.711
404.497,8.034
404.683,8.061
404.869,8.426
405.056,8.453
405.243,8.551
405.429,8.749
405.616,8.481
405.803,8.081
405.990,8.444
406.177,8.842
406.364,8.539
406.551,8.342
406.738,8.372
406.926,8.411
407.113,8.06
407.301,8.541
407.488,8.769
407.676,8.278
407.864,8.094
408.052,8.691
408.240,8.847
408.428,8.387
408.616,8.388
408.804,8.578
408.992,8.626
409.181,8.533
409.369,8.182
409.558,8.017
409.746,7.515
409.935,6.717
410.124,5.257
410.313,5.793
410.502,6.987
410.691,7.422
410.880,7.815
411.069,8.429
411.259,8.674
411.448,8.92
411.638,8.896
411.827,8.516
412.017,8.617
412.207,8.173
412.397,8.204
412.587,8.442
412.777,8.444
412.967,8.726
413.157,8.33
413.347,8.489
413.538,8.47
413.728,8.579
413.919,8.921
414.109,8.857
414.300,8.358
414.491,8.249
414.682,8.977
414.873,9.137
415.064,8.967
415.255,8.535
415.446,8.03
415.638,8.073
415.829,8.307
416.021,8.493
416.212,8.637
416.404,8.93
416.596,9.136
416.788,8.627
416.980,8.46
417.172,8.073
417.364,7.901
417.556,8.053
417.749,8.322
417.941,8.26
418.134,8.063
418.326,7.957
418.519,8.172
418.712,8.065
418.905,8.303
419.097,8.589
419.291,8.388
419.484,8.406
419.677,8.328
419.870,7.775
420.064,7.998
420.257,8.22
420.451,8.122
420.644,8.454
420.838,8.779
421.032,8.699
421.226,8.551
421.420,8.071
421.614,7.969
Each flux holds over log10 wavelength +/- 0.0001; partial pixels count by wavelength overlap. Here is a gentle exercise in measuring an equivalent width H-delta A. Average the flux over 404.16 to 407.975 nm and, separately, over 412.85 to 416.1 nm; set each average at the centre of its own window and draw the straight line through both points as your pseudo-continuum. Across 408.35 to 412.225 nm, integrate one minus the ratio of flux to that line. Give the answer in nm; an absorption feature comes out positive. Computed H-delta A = 0.259 nm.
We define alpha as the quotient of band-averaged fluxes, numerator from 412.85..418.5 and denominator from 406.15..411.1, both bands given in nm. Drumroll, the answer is 1.1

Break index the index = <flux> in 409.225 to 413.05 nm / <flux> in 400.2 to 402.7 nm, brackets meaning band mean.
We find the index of 0.92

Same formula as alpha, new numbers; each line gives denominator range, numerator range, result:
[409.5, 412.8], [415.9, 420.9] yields 1.07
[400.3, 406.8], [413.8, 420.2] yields 0.99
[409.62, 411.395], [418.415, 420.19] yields 1.14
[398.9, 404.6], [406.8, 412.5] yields 0.95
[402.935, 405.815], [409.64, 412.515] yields 0.91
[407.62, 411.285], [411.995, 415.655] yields 1.09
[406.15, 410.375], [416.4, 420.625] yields 1.02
